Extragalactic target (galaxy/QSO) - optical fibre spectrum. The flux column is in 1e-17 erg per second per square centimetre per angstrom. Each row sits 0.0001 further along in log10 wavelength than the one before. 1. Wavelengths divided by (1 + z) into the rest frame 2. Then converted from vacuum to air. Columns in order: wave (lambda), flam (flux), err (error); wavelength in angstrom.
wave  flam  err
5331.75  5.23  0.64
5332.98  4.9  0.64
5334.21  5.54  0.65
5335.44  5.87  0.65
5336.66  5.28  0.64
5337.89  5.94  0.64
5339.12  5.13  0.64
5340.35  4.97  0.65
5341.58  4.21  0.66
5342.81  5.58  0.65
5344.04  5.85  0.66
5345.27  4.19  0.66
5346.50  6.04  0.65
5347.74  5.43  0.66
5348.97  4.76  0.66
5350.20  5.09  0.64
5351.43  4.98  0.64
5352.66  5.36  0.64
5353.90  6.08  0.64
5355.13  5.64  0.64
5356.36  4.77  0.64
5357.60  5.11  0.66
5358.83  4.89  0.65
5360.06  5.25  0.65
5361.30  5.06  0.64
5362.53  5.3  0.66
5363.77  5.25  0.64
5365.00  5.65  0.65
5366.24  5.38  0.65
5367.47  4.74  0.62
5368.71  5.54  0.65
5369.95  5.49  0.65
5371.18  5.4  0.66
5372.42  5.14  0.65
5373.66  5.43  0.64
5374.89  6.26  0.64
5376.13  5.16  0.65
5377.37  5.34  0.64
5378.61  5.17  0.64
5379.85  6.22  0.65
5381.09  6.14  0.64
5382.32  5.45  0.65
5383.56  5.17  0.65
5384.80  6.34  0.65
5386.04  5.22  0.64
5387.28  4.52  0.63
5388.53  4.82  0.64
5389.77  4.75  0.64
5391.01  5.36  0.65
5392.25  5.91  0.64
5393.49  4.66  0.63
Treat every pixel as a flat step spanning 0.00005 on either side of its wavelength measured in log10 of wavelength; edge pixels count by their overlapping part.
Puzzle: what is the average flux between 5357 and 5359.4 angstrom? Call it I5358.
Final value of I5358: 5.01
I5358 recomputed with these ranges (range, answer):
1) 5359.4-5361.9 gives 5.15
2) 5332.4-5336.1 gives 5.45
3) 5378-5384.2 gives 5.64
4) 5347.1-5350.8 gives 5.09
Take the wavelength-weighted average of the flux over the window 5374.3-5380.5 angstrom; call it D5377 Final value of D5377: 5.62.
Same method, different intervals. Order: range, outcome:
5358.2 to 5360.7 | 5.07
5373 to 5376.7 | 5.62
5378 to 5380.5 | 5.7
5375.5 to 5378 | 5.24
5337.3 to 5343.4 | 5.16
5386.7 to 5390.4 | 4.69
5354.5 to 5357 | 5.21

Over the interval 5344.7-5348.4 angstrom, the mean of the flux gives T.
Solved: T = 5.22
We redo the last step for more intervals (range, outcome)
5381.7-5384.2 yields 5.34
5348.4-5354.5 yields 5.25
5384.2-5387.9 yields 5.36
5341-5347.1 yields 5.18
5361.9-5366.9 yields 5.39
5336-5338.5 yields 5.63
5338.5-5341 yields 5.04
